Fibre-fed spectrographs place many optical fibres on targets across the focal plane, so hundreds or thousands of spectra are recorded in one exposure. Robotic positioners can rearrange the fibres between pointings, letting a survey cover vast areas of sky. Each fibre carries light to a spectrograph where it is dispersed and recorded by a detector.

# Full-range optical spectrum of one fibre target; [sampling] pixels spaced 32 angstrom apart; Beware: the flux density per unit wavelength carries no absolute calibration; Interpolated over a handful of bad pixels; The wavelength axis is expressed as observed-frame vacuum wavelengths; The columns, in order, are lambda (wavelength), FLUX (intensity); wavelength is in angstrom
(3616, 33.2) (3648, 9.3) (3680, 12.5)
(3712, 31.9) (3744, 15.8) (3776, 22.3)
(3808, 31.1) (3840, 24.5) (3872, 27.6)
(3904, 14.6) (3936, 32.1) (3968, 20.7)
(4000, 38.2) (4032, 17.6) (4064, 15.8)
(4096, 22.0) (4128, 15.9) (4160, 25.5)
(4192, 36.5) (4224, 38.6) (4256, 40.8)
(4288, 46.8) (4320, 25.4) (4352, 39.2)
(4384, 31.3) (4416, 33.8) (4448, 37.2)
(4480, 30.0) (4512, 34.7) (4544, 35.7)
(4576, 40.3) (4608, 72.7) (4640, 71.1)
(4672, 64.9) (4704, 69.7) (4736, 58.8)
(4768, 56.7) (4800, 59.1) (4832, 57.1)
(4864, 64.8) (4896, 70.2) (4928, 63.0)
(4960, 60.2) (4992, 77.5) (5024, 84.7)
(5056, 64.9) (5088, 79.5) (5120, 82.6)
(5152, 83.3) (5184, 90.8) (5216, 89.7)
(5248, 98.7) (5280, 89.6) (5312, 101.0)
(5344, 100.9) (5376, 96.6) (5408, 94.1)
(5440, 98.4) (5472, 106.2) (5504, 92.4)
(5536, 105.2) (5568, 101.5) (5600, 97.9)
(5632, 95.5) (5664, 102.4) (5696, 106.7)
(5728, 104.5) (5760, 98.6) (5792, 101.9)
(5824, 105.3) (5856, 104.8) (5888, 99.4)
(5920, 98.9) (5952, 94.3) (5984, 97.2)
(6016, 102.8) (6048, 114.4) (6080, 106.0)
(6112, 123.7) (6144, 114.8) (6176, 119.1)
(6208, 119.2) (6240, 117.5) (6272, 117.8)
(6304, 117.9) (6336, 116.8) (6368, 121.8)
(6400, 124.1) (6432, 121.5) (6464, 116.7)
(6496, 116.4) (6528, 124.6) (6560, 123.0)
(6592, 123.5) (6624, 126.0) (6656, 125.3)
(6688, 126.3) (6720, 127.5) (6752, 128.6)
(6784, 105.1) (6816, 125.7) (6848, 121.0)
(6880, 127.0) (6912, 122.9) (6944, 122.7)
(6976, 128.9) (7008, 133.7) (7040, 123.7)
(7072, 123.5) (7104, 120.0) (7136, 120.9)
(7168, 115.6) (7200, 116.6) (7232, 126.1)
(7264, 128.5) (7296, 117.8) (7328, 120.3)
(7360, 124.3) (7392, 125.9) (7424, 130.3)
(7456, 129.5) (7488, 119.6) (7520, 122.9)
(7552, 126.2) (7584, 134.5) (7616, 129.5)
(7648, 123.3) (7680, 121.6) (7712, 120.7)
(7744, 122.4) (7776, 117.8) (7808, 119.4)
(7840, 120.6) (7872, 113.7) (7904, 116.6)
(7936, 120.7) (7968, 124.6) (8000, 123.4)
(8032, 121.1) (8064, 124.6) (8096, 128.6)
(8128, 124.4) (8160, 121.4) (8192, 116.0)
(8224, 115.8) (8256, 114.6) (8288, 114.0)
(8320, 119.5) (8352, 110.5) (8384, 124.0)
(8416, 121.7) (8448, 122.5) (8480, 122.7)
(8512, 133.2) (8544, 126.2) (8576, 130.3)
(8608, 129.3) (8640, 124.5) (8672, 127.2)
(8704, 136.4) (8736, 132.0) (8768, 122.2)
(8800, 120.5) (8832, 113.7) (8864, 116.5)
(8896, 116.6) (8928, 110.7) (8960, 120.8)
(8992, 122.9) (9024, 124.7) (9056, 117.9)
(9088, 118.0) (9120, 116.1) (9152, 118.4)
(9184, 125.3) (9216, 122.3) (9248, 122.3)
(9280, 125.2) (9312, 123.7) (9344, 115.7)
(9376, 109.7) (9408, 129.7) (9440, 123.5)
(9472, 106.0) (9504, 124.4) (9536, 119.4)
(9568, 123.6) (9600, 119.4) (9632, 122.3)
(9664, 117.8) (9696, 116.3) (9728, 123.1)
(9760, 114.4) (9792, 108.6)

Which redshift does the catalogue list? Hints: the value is 0.15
